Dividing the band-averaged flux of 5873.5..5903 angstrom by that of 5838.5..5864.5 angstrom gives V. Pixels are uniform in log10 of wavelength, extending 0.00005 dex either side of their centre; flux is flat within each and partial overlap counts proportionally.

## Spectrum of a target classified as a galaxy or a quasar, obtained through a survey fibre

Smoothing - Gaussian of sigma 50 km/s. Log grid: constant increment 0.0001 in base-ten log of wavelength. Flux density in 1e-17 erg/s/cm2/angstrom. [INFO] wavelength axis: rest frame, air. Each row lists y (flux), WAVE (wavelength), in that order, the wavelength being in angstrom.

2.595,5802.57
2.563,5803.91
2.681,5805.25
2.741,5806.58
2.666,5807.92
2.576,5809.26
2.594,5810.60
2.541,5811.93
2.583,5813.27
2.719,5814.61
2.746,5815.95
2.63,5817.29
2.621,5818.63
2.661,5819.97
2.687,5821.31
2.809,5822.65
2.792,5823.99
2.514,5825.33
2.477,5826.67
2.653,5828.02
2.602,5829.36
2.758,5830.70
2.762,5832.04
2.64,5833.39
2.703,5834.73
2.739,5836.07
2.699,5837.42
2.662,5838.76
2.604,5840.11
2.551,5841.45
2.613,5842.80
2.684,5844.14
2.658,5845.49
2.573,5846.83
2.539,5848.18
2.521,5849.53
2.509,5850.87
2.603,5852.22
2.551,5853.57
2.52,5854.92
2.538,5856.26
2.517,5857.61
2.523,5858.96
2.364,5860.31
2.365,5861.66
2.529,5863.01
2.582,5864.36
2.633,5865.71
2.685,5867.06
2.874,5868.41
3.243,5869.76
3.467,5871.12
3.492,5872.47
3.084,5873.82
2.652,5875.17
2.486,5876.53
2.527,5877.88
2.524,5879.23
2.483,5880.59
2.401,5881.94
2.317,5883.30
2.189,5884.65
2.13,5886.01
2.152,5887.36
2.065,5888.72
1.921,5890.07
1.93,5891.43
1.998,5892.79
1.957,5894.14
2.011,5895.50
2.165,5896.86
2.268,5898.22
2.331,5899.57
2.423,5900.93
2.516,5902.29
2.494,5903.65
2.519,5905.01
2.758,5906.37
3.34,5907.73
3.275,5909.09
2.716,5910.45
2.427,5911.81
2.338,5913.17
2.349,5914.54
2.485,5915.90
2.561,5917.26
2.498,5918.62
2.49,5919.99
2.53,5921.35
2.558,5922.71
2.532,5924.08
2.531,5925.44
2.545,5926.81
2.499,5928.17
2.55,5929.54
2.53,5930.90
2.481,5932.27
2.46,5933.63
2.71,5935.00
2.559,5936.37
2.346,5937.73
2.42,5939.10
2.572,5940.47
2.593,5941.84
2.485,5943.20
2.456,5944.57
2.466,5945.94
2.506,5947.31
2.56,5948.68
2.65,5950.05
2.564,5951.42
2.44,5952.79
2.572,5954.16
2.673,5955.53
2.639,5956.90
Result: 0.9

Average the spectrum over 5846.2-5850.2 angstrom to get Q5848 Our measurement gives 2.54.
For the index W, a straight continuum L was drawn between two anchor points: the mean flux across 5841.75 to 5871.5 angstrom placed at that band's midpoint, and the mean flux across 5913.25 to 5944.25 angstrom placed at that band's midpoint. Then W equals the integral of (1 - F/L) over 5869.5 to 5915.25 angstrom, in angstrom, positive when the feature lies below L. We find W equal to 1.4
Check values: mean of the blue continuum 2.63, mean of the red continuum 2.51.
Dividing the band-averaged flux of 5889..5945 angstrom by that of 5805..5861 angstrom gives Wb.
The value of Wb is 0.9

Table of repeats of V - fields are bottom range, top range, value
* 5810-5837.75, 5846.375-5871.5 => 0.99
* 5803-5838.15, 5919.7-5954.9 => 0.95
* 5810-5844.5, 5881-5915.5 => 0.89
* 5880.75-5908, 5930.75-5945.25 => 1.10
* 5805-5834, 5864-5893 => 0.96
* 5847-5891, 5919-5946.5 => 0.98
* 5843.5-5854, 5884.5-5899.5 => 0.81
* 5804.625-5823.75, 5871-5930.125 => 0.93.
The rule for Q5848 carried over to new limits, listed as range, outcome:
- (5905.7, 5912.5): 2.9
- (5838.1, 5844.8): 2.62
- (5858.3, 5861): 2.44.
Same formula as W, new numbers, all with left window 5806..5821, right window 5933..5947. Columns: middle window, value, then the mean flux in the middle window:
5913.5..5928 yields 0.1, 2.5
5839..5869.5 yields 0.2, 2.58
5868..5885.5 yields -1.1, 2.74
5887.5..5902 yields 2.5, 2.12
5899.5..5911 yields -0.8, 2.73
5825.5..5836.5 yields -0.1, 2.66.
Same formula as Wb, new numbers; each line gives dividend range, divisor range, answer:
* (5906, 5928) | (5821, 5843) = 0.98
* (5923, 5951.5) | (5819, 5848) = 0.95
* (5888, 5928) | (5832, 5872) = 0.92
